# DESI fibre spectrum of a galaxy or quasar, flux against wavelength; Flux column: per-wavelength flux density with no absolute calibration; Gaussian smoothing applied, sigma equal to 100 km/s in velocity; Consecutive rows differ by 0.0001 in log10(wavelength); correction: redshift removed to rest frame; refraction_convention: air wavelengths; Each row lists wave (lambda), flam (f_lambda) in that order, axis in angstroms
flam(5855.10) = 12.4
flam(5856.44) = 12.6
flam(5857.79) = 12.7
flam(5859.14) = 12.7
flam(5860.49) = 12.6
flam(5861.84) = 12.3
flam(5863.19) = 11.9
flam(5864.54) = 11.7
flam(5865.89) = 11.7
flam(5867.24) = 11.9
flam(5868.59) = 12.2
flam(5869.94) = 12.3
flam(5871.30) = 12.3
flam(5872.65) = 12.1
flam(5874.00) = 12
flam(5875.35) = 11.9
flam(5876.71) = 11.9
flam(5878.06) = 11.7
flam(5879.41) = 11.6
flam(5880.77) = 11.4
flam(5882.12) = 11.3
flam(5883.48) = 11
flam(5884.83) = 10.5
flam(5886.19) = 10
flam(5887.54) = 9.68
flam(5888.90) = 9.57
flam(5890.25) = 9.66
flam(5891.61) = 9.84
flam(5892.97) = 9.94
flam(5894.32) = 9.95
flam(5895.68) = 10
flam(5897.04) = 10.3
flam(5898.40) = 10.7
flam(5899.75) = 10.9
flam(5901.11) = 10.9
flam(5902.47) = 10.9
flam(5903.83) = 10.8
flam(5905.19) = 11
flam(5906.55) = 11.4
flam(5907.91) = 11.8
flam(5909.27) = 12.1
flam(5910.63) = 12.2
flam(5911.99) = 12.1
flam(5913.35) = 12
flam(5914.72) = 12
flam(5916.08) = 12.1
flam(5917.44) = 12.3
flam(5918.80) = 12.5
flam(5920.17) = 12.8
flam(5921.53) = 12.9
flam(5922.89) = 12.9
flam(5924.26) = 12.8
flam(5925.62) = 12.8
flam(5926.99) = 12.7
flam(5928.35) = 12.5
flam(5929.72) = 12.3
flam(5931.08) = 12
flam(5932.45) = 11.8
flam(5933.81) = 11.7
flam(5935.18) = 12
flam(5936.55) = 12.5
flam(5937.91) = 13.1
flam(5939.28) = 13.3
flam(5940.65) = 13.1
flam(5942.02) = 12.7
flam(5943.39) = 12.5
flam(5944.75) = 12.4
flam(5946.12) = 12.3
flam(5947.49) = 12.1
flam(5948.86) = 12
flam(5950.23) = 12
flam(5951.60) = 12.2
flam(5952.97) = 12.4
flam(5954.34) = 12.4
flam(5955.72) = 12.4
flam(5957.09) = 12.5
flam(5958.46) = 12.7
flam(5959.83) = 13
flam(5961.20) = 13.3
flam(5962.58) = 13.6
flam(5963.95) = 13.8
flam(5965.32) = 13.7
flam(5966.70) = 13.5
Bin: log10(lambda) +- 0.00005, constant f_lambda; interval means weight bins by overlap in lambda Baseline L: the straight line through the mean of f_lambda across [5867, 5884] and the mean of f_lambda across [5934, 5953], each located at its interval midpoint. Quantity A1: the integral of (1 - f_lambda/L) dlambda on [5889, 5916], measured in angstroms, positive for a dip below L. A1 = 2.5 angstroms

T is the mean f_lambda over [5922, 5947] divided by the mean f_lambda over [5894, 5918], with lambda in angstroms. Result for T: 1.1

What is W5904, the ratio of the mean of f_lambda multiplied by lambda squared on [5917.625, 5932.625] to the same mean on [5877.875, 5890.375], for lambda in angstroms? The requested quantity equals 1.20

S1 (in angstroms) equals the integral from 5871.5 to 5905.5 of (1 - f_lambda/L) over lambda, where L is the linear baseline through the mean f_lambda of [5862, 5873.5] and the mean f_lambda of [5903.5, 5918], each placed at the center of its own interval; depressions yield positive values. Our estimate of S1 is 3.2 angstroms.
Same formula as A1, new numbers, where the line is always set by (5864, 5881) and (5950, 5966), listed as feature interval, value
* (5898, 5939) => 1.27 angstroms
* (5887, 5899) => 2.16 angstroms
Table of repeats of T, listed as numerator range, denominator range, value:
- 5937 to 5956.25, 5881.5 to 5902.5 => 1.21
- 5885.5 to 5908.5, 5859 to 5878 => 0.86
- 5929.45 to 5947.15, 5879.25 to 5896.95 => 1.21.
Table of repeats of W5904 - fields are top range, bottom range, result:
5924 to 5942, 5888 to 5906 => 1.22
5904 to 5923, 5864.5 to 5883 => 1.03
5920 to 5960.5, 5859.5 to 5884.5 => 1.08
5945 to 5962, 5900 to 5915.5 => 1.09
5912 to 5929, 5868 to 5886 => 1.09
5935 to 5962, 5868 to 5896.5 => 1.17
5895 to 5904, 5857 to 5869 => 0.88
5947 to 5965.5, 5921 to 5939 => 1.03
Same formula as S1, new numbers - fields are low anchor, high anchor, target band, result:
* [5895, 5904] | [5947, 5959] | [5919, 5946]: -2.1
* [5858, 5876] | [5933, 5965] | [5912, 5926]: 0.0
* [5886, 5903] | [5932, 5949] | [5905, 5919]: -1.2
